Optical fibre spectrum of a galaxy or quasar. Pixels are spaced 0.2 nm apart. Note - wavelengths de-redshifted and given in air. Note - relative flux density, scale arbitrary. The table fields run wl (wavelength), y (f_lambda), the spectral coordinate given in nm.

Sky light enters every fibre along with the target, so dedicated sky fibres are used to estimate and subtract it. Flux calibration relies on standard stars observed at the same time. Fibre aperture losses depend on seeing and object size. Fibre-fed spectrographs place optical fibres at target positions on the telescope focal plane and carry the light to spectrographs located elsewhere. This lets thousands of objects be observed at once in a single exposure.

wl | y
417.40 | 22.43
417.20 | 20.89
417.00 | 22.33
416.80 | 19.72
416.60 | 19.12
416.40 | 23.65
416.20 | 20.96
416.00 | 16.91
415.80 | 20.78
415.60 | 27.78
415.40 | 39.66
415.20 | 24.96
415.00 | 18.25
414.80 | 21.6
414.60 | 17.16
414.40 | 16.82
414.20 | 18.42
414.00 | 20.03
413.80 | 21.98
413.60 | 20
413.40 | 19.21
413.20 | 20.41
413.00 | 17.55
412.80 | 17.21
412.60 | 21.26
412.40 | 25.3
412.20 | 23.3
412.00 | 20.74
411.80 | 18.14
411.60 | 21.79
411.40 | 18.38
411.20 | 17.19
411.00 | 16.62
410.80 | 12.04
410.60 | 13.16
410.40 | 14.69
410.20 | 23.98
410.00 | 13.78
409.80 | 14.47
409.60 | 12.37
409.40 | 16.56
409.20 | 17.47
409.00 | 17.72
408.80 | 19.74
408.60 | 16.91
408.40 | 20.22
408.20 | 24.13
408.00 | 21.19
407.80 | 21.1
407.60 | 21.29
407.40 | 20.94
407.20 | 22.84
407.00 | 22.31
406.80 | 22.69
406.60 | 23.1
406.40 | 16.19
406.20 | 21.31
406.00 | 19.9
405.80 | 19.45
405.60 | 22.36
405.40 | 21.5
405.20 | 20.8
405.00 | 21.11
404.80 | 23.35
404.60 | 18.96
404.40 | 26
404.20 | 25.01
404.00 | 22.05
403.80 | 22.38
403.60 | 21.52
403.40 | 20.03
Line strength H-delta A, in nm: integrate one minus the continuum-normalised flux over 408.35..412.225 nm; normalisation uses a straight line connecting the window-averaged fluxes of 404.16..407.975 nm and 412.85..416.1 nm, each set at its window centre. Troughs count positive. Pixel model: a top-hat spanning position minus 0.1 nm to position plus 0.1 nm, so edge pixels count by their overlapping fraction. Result 0.74 nm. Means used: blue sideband 21.5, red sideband 21.3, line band 17.3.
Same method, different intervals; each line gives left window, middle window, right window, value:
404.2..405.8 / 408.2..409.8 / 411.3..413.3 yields 0.27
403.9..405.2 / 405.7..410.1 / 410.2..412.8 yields 0.30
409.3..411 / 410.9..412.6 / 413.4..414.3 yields -0.28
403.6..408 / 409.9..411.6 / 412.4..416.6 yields 0.39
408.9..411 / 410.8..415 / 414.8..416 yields 0.24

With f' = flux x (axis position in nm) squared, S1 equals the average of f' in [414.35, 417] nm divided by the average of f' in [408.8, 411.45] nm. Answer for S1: 1.41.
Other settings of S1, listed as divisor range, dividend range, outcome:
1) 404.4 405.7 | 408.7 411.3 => 0.76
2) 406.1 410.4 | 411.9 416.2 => 1.13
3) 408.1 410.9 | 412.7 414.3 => 1.17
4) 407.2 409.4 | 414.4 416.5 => 1.18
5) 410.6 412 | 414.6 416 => 1.43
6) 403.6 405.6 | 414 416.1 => 1.04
